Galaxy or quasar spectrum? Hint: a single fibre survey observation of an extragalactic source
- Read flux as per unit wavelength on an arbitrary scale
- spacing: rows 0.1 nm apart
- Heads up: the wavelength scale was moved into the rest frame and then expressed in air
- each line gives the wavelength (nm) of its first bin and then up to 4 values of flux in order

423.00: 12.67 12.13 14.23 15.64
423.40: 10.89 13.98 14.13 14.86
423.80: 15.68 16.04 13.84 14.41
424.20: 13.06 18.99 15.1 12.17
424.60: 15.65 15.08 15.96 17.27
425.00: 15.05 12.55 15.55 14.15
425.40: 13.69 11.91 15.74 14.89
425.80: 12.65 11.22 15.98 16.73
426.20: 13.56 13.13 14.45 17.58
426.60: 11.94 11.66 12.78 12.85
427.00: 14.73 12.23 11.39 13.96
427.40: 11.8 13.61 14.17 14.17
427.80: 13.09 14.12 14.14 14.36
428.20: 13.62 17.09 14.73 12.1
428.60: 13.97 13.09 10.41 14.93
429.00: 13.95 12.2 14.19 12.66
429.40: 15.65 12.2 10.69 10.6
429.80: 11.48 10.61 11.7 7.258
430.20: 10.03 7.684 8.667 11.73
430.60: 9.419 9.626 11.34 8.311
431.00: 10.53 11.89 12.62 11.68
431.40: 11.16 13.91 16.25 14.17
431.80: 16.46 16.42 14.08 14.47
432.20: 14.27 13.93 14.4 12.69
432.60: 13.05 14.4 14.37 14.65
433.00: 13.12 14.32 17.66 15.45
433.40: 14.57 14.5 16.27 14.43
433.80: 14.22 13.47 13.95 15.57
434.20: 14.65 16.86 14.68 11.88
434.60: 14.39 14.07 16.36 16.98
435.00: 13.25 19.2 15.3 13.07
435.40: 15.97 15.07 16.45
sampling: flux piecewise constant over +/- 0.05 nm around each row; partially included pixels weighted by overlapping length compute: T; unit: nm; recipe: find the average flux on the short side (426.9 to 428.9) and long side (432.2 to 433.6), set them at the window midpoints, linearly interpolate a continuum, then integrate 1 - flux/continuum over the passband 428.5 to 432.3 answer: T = 0.49 nm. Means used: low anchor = 13.5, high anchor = 14.5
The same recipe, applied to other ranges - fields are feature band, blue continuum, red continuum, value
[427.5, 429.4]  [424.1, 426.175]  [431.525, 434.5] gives 0.12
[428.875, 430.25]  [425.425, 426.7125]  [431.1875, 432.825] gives 0.20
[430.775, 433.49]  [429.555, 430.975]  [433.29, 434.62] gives -0.31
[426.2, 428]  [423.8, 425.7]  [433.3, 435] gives 0.17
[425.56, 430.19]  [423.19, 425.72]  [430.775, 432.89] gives 0.28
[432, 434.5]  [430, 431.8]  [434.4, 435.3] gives -0.20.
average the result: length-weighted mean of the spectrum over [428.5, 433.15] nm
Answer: 12.5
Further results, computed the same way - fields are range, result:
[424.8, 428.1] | 13.9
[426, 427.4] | 13.6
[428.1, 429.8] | 13.2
